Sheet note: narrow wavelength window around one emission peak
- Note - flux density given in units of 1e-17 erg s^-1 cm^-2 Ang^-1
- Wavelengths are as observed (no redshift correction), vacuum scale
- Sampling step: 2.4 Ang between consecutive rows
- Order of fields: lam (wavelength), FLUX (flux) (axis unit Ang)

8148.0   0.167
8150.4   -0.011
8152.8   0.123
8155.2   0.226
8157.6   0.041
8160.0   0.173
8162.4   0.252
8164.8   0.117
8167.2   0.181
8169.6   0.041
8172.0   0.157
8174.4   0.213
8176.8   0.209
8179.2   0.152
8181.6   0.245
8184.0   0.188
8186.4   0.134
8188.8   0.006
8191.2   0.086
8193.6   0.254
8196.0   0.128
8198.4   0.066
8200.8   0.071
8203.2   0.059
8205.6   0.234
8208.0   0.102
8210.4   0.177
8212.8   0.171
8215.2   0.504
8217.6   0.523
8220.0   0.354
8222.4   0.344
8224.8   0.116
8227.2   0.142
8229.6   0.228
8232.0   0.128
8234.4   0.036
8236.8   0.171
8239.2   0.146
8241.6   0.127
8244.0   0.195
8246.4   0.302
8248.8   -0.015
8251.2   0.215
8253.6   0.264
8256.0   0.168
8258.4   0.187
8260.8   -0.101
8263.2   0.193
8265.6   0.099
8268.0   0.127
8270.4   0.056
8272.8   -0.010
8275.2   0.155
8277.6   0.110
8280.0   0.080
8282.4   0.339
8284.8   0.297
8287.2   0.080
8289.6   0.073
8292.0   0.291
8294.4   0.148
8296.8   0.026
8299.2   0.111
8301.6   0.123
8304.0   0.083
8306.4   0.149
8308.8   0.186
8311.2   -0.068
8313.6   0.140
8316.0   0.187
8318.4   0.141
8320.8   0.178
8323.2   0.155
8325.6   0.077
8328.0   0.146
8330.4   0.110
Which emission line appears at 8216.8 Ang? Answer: Hbeta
